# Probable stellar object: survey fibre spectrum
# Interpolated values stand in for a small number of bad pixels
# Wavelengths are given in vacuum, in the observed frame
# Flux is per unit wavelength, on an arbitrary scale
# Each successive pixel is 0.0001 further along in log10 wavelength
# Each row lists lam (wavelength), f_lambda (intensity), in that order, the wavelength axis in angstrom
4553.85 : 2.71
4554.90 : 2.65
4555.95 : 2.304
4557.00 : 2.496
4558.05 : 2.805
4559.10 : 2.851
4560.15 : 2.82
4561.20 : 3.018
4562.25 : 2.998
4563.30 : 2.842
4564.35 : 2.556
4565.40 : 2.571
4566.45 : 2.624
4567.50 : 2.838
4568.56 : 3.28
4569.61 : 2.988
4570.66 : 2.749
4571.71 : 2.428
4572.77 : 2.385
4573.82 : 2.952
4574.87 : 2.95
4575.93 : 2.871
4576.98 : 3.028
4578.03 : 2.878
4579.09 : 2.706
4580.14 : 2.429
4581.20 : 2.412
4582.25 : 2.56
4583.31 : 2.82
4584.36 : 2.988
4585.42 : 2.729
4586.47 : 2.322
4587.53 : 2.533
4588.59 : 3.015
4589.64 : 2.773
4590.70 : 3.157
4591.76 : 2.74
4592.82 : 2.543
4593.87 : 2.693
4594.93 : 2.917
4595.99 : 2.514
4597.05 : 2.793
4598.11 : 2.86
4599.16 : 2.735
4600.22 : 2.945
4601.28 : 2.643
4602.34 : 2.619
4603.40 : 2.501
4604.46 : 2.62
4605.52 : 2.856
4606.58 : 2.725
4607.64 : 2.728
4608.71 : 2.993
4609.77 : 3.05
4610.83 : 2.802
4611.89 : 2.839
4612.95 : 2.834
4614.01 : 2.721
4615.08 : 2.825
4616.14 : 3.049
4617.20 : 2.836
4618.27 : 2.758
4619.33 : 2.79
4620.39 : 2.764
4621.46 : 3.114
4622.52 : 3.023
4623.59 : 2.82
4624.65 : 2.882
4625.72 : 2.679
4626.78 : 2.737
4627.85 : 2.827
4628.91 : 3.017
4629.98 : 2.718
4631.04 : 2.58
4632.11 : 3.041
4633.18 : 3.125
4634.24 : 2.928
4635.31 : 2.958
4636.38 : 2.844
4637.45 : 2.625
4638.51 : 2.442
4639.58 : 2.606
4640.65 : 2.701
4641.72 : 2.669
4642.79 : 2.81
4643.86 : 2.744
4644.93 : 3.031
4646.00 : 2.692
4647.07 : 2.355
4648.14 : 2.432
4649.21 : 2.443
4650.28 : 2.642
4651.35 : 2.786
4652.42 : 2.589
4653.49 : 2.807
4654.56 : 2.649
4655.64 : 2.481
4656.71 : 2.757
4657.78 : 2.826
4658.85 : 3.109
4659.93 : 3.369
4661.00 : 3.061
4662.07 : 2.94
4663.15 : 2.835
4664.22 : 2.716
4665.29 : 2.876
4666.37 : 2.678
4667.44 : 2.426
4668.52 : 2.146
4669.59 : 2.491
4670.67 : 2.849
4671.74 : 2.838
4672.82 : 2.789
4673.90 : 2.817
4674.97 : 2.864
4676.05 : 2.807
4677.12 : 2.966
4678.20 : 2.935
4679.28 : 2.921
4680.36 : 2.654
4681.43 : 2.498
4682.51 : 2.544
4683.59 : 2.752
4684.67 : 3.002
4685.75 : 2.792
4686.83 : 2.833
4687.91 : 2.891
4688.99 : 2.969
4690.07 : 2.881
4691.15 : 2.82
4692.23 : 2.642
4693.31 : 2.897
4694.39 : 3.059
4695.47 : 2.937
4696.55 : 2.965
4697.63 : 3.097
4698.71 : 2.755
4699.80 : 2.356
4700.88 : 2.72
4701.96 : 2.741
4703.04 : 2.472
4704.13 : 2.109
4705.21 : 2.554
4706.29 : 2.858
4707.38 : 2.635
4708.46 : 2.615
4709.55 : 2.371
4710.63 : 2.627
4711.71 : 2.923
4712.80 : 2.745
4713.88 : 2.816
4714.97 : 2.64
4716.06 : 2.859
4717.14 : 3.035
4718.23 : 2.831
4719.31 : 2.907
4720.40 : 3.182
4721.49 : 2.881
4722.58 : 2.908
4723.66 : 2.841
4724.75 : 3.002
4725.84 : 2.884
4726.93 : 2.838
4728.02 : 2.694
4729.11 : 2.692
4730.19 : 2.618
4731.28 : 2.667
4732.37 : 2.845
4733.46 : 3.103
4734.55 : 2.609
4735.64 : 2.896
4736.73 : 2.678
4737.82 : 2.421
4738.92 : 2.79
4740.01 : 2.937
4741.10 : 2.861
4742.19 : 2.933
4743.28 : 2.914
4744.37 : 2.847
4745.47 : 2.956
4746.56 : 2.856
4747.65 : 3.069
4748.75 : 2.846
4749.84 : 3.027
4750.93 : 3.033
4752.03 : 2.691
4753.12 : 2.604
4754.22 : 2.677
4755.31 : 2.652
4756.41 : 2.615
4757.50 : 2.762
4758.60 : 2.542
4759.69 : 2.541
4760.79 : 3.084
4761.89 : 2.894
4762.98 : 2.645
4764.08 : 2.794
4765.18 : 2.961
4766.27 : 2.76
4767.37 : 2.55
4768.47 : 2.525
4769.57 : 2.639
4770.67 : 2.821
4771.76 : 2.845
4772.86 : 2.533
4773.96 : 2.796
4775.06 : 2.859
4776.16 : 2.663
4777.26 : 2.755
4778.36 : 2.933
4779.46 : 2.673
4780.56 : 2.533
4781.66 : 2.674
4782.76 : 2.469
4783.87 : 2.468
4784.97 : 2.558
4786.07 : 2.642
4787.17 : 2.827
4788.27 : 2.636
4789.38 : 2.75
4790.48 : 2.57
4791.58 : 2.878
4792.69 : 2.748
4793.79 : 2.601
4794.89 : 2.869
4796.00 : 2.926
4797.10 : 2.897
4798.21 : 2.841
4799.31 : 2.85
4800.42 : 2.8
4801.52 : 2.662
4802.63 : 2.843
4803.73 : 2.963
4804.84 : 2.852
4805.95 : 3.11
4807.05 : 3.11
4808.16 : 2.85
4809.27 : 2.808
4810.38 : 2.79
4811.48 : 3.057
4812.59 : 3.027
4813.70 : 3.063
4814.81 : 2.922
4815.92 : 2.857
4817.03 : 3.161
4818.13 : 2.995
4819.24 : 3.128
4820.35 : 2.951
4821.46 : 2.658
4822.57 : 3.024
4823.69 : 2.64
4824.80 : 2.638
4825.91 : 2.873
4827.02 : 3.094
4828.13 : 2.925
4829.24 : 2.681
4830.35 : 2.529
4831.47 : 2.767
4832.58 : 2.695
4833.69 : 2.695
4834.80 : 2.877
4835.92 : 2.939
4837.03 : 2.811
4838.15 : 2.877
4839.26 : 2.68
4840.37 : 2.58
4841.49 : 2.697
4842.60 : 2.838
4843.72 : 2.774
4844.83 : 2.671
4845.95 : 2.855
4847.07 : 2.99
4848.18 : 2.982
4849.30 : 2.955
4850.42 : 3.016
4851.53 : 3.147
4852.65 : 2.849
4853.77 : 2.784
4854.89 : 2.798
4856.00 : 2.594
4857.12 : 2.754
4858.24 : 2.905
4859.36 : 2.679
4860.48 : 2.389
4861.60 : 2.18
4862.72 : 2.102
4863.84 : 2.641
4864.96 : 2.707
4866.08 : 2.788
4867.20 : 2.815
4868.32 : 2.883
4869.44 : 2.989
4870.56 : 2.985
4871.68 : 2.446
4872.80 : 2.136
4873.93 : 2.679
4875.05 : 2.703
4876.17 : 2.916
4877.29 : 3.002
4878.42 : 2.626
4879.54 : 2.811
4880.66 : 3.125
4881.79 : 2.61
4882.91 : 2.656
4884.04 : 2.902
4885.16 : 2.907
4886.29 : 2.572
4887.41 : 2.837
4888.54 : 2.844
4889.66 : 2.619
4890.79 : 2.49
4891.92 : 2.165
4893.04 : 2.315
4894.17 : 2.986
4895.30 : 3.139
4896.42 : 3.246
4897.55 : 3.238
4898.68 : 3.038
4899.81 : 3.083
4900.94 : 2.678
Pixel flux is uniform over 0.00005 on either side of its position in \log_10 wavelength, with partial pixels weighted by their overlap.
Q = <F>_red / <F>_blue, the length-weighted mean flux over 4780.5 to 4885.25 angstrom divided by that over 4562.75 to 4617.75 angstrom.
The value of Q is 1.01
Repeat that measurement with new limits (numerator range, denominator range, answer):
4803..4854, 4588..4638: 1.02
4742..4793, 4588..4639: 0.98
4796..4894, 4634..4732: 1.01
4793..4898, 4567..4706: 1.01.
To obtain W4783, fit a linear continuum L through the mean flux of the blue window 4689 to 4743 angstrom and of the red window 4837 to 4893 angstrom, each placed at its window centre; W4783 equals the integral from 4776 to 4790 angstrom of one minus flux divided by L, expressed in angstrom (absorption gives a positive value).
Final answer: 0.50 angstrom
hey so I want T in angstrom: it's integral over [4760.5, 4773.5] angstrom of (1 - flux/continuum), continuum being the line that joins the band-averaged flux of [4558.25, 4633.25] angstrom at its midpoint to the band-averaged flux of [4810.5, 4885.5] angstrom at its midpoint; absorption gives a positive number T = 0.2 angstrom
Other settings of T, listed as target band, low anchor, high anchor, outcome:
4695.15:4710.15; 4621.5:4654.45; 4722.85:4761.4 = 0.7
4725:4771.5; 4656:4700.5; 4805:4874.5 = 0.4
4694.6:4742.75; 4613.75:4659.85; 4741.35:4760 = 0.4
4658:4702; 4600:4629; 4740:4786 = -0.4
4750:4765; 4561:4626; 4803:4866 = 0.3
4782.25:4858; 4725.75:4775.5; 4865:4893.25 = -2.2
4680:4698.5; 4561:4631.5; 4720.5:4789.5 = -0.4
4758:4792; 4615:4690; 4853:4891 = 0.4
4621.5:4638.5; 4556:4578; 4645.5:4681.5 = -0.6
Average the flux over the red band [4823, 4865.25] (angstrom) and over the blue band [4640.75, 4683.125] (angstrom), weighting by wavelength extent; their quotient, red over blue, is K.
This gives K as 1.01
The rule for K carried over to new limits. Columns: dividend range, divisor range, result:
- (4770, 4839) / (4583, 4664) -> 1.01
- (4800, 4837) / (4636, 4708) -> 1.05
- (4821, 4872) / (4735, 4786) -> 1.01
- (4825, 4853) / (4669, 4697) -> 1.00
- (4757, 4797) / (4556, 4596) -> 0.99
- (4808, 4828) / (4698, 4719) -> 1.09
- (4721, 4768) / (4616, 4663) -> 1.00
